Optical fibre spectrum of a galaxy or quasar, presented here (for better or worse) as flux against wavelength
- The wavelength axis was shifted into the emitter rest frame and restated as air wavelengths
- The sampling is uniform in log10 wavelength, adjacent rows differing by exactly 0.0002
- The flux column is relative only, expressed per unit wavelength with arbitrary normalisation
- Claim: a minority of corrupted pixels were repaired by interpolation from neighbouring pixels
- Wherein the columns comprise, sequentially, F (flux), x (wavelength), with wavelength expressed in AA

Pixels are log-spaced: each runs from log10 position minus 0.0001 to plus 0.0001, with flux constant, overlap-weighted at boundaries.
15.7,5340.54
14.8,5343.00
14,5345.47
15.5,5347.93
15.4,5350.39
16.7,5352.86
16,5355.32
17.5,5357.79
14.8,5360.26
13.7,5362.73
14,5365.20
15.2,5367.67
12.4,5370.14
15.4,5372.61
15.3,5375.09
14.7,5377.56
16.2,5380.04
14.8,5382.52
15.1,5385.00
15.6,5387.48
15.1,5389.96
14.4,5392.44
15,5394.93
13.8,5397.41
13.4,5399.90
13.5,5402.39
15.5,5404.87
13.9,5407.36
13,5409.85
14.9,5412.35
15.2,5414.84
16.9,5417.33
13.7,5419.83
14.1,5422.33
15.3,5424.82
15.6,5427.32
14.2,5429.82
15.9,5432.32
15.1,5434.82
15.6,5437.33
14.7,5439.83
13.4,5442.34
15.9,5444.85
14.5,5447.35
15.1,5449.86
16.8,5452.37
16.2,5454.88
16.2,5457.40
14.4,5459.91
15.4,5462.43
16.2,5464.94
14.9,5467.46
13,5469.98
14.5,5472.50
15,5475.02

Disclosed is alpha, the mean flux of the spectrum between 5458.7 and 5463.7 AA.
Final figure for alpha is 14.9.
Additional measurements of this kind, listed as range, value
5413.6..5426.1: 15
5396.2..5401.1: 13.6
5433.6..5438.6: 15.3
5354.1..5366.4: 15.2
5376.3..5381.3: 15.5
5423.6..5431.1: 15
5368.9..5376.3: 14.4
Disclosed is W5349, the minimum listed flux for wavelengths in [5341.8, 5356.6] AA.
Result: 14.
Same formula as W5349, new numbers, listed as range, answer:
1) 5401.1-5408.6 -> 13.5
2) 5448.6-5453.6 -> 15.1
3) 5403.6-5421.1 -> 13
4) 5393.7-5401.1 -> 13.4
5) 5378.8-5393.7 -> 14.4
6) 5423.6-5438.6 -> 14.2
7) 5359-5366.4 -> 13.7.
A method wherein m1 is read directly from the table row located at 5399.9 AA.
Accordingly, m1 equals 13.4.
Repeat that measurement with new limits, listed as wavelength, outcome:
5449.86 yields 15.1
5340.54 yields 15.7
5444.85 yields 15.9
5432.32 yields 15.9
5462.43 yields 15.4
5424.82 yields 15.3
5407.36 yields 13.9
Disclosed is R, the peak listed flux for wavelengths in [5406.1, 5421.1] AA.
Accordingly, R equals 16.9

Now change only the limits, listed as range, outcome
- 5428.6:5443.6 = 15.9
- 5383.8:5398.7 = 15.6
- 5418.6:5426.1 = 15.3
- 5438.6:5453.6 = 16.8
